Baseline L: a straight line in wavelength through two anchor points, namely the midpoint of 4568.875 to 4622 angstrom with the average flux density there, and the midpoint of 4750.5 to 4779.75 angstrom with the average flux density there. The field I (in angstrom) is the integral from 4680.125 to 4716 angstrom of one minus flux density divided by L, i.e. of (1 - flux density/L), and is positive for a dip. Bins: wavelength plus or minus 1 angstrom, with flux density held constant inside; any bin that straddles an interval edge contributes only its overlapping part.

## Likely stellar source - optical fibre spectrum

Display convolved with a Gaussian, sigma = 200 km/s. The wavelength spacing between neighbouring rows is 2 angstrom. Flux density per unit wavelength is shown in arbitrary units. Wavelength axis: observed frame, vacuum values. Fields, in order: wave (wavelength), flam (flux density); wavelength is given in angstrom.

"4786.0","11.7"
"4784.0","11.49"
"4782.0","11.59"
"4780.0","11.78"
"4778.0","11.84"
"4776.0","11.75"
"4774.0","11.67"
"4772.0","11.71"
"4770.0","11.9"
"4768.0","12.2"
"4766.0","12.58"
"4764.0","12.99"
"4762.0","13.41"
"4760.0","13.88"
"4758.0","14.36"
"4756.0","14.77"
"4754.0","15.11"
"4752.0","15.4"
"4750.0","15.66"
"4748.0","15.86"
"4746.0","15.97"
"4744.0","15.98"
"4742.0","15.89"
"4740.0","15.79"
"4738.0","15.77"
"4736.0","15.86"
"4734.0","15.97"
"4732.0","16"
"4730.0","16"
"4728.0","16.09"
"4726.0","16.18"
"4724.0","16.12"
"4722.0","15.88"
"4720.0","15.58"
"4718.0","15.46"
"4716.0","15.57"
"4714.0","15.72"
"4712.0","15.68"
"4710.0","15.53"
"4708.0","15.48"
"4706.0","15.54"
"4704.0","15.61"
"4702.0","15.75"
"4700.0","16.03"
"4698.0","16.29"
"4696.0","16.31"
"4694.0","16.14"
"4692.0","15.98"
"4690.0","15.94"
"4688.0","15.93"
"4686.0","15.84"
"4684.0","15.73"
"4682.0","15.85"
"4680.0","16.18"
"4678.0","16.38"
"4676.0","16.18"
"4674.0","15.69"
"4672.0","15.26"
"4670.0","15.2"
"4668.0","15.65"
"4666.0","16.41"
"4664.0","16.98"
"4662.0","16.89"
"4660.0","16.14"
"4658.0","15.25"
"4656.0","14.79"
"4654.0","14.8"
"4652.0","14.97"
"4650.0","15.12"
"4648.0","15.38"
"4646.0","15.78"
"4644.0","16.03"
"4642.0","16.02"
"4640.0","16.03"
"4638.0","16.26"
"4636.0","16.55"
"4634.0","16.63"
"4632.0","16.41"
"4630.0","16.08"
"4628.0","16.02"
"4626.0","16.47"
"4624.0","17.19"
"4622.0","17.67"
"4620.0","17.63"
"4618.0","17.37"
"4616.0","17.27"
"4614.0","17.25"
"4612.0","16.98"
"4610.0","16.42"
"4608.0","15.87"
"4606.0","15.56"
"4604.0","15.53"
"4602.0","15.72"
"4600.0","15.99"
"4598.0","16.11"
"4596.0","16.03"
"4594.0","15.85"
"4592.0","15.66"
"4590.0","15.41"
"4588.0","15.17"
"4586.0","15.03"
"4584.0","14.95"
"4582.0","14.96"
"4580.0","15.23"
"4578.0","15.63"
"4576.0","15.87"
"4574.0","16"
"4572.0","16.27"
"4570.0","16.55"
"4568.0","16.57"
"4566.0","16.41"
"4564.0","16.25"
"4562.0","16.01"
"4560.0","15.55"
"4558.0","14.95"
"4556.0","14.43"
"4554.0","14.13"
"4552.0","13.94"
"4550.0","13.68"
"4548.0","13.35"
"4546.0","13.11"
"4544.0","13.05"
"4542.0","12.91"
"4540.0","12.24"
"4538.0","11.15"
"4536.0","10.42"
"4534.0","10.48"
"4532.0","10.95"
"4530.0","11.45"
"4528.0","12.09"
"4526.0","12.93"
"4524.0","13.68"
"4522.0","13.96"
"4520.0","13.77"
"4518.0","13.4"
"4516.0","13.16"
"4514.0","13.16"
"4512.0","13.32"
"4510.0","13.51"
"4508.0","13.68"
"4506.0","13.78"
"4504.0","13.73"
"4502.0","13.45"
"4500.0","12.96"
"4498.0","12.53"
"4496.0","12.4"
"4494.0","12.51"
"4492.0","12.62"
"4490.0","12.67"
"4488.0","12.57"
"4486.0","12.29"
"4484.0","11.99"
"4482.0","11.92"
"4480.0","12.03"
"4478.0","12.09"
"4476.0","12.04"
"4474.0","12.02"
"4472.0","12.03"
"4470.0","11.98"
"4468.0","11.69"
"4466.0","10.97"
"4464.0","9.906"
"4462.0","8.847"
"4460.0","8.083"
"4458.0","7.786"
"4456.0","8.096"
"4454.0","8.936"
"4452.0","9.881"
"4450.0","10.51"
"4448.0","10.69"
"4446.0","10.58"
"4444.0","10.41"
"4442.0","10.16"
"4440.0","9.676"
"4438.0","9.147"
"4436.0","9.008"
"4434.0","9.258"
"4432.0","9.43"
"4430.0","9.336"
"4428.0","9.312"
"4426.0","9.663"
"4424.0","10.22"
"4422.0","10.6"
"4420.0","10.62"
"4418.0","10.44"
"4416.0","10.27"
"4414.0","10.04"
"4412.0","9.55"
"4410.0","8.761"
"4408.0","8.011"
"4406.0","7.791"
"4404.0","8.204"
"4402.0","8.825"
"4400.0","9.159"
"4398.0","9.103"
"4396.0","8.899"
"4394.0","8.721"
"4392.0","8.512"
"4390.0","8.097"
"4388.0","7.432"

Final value -3.9 angstrom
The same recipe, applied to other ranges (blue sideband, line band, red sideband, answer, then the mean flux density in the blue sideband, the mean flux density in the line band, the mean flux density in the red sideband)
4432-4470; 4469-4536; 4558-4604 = -3.14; 9.7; 12.6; 15.8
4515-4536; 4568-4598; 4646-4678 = -4.00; 12.5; 15.7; 15.7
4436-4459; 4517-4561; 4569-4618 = 1.87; 9.6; 13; 15.9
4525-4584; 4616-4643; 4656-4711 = -2.75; 14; 16.7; 15.9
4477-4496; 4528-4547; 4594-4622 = 3.09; 12.3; 11.8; 16.5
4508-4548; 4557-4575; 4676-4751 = -3.76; 12.6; 16.1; 15.9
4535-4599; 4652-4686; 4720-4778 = -2.57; 14.8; 15.8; 14.6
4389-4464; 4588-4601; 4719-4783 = -4.16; 9.32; 15.8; 14.4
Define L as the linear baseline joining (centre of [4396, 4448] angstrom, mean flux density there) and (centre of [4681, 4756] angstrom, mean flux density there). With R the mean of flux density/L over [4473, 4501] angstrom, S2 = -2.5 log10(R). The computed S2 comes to -0.13 mag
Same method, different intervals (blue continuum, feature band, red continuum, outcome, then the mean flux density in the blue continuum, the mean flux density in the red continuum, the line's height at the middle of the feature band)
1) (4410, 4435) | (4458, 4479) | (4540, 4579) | 0.07 mag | 9.85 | 14.9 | 11.5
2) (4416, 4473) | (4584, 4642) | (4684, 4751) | -0.20 mag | 9.91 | 15.9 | 13.6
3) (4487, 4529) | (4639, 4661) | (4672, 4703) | -0.01 mag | 13.1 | 16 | 15.4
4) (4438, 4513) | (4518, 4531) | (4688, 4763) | -0.06 mag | 11.4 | 15.6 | 12.3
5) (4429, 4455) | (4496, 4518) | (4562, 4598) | -0.06 mag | 9.77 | 15.8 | 12.6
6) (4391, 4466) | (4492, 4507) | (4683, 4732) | -0.18 mag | 9.38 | 15.9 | 11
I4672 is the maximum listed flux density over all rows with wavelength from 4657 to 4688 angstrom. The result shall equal 16.98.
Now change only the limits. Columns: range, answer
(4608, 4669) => 17.67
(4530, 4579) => 16.57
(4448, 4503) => 13.45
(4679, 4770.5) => 16.31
